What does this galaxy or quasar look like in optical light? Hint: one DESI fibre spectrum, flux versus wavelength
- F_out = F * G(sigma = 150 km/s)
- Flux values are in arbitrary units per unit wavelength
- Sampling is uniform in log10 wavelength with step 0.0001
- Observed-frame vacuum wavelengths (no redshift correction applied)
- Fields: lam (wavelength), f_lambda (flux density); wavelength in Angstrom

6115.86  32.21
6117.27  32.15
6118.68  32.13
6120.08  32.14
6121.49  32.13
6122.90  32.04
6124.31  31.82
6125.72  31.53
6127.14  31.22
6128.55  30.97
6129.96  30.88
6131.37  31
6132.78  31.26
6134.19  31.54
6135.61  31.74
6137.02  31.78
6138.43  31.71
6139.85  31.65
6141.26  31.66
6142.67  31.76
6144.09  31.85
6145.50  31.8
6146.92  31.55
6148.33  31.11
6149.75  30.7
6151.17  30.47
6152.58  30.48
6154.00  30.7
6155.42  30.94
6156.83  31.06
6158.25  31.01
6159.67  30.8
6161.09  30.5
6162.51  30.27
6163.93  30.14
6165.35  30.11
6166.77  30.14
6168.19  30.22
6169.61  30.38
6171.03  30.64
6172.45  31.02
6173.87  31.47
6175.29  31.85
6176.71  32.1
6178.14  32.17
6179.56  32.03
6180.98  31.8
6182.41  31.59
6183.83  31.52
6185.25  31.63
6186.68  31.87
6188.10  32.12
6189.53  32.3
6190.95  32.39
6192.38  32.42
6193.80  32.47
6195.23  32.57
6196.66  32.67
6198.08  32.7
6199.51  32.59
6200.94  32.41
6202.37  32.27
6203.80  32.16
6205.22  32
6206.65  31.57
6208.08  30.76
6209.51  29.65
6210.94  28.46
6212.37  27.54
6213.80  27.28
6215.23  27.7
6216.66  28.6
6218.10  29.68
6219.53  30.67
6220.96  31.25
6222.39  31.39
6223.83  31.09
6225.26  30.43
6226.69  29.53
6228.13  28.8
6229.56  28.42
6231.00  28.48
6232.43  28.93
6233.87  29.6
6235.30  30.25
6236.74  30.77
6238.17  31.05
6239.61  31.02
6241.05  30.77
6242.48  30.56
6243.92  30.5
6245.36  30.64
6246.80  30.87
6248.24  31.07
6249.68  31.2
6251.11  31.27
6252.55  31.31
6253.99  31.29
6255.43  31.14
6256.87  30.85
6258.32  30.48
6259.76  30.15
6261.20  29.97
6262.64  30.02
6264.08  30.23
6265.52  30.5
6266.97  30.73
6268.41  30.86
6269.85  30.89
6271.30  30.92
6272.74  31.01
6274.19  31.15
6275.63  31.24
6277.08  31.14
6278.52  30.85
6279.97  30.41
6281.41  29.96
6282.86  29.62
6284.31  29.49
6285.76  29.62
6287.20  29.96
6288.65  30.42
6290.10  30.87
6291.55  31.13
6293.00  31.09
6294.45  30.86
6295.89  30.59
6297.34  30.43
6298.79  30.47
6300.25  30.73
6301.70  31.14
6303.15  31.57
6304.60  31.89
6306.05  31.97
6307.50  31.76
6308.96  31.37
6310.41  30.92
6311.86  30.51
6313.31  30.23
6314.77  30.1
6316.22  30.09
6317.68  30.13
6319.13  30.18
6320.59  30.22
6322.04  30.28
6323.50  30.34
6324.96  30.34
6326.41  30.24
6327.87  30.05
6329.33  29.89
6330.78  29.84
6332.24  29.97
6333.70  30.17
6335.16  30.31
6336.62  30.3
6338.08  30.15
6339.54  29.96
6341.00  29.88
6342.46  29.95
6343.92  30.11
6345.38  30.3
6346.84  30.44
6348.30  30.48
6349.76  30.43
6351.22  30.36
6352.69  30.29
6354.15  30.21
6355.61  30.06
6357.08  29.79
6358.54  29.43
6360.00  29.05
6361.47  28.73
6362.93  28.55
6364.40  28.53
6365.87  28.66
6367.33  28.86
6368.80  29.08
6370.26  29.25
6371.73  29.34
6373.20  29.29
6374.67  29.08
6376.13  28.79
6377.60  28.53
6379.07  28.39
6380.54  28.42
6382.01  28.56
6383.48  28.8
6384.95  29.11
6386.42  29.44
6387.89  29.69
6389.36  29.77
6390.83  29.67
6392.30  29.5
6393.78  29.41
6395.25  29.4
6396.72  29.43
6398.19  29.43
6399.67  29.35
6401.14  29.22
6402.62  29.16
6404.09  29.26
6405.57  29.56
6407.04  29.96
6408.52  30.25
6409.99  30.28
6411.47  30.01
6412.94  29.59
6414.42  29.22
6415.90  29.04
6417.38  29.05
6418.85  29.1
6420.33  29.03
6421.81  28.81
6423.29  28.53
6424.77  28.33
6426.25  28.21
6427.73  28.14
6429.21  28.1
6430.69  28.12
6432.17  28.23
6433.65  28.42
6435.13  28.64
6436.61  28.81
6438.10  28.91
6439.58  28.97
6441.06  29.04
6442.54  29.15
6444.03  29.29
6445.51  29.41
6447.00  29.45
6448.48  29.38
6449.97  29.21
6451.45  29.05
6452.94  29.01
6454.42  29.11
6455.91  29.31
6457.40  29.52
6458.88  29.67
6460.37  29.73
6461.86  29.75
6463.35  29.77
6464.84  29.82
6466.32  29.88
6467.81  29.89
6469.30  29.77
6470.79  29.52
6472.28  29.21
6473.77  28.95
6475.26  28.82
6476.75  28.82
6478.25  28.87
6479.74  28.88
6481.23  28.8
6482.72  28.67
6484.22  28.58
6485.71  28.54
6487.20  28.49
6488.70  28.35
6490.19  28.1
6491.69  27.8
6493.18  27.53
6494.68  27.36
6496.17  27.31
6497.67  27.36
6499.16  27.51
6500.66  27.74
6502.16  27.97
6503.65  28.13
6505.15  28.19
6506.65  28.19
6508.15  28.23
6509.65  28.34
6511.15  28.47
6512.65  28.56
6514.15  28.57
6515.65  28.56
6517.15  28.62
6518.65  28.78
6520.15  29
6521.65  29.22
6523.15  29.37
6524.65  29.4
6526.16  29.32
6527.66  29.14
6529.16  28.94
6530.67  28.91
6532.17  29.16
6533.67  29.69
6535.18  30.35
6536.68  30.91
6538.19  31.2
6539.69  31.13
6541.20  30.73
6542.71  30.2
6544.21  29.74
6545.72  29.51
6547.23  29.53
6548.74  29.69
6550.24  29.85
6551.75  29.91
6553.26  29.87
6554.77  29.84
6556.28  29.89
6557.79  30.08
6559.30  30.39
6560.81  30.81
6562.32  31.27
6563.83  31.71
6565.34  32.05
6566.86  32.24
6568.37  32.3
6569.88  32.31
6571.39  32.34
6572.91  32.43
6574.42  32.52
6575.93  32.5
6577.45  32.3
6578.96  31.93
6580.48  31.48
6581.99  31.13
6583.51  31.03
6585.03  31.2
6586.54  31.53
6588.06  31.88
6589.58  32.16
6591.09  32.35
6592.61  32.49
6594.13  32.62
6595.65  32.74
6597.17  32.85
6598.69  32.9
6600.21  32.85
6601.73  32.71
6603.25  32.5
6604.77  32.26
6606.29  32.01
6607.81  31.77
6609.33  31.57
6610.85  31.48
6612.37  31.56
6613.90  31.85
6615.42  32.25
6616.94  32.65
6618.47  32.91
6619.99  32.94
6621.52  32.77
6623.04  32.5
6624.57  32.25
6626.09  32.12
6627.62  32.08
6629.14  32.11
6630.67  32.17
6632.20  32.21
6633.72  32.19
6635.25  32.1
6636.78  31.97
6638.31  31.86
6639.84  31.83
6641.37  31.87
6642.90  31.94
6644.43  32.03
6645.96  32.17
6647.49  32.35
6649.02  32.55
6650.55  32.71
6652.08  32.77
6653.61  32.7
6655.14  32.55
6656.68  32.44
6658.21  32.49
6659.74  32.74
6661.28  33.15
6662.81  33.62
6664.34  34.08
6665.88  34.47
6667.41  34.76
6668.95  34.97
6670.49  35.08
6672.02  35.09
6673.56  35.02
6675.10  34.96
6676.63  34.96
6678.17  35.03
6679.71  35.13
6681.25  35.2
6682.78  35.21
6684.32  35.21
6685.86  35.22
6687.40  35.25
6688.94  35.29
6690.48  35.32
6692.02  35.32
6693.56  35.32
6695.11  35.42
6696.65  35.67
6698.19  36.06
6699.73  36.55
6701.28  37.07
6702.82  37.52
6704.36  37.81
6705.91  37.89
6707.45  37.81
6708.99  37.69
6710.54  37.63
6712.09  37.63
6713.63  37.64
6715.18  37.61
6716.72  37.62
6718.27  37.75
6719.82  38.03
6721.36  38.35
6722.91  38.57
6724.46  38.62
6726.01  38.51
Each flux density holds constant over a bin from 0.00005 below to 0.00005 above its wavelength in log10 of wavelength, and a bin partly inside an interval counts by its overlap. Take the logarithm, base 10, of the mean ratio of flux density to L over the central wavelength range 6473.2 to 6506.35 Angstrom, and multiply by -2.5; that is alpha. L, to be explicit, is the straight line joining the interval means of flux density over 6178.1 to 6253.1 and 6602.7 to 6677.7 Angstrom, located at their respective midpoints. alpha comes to 0.14 mag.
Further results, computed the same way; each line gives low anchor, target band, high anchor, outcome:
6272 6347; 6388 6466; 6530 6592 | 0.05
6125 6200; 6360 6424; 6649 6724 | 0.14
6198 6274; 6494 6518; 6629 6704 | 0.16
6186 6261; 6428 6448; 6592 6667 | 0.10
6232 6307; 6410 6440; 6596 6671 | 0.10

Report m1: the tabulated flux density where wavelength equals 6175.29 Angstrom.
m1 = 31.85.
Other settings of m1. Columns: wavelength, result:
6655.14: 32.55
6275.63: 31.24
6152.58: 30.48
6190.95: 32.39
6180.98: 31.8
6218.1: 29.68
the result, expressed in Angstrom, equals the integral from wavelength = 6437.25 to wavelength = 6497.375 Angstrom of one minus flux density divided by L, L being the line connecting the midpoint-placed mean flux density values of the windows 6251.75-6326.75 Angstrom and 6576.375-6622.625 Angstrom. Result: 4.8 Angstrom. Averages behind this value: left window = 30.6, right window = 32.2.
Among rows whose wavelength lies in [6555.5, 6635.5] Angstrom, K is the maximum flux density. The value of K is 32.94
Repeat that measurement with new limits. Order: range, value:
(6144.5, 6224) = 32.7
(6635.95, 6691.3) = 35.32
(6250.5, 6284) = 31.31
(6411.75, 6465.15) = 29.82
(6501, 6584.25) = 32.52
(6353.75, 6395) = 30.21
